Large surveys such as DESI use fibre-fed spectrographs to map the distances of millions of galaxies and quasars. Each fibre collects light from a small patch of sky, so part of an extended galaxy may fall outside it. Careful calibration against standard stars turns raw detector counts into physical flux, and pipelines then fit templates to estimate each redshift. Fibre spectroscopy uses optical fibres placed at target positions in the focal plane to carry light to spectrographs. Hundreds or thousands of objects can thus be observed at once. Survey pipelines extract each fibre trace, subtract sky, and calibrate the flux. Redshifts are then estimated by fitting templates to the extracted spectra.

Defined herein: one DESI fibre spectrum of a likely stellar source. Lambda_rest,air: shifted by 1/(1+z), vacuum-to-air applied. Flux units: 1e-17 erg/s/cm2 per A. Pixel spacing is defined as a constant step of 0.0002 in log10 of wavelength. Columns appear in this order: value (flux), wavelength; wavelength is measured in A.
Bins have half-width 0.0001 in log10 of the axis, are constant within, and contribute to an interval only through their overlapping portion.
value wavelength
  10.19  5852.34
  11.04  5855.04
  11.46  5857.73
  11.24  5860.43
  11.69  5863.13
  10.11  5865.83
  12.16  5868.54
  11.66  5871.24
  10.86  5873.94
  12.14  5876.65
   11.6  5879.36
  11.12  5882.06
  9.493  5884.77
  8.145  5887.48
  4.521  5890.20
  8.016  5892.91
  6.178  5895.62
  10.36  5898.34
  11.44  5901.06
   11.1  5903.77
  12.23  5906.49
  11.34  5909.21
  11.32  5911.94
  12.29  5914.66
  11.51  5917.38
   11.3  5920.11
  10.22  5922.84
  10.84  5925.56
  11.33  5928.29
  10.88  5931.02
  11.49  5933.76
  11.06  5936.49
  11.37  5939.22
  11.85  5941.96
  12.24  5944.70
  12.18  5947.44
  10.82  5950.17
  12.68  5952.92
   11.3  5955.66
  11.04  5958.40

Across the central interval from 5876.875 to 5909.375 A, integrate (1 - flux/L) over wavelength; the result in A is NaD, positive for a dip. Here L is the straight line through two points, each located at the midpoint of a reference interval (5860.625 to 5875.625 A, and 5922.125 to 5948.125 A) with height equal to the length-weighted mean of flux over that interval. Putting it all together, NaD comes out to 4.8 A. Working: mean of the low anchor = 11.3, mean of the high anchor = 11.4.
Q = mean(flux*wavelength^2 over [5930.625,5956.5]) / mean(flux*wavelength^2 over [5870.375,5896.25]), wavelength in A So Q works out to 1.3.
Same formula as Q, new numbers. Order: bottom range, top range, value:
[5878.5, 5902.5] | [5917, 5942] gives 1.26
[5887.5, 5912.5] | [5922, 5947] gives 1.21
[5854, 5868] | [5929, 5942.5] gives 1.04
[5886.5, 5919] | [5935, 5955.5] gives 1.20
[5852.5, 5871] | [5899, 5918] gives 1.05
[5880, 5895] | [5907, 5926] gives 1.38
